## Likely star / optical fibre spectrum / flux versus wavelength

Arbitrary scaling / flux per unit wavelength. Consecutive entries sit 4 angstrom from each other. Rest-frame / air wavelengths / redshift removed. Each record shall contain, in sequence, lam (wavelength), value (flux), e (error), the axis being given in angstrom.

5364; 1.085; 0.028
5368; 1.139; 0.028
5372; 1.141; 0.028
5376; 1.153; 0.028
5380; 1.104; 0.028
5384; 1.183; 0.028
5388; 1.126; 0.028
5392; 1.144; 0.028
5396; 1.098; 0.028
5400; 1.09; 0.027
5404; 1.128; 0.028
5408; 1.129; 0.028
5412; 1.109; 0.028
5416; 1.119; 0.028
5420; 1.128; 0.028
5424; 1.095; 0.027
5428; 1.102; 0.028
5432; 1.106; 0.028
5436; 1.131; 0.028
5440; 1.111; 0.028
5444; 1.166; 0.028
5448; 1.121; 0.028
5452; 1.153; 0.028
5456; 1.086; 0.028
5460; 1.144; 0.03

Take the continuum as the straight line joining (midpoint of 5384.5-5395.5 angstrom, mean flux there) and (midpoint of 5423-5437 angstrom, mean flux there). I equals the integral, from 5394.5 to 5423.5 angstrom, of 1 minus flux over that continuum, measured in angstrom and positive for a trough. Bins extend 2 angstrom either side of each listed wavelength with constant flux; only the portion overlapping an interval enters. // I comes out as 0.2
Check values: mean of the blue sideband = 1.14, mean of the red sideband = 1.11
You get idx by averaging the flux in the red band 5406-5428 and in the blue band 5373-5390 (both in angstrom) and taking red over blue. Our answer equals 1.0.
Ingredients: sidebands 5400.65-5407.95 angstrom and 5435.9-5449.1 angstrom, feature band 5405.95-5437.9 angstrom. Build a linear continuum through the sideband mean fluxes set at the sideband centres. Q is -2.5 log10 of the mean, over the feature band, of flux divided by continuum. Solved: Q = 0.01 mag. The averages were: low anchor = 1.12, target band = 1.11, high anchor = 1.13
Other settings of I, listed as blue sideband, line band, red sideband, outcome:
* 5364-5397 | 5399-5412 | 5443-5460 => 0.19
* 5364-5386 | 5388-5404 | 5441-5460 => 0.31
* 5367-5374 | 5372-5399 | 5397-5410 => -0.12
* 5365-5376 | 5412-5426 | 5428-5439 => 0.08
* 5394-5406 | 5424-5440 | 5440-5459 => 0.15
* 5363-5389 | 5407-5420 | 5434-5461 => 0.15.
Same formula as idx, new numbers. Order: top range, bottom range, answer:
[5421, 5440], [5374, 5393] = 0.97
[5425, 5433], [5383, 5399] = 0.97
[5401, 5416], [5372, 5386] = 0.98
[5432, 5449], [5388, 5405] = 1.01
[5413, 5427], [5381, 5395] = 0.97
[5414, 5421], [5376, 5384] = 0.99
